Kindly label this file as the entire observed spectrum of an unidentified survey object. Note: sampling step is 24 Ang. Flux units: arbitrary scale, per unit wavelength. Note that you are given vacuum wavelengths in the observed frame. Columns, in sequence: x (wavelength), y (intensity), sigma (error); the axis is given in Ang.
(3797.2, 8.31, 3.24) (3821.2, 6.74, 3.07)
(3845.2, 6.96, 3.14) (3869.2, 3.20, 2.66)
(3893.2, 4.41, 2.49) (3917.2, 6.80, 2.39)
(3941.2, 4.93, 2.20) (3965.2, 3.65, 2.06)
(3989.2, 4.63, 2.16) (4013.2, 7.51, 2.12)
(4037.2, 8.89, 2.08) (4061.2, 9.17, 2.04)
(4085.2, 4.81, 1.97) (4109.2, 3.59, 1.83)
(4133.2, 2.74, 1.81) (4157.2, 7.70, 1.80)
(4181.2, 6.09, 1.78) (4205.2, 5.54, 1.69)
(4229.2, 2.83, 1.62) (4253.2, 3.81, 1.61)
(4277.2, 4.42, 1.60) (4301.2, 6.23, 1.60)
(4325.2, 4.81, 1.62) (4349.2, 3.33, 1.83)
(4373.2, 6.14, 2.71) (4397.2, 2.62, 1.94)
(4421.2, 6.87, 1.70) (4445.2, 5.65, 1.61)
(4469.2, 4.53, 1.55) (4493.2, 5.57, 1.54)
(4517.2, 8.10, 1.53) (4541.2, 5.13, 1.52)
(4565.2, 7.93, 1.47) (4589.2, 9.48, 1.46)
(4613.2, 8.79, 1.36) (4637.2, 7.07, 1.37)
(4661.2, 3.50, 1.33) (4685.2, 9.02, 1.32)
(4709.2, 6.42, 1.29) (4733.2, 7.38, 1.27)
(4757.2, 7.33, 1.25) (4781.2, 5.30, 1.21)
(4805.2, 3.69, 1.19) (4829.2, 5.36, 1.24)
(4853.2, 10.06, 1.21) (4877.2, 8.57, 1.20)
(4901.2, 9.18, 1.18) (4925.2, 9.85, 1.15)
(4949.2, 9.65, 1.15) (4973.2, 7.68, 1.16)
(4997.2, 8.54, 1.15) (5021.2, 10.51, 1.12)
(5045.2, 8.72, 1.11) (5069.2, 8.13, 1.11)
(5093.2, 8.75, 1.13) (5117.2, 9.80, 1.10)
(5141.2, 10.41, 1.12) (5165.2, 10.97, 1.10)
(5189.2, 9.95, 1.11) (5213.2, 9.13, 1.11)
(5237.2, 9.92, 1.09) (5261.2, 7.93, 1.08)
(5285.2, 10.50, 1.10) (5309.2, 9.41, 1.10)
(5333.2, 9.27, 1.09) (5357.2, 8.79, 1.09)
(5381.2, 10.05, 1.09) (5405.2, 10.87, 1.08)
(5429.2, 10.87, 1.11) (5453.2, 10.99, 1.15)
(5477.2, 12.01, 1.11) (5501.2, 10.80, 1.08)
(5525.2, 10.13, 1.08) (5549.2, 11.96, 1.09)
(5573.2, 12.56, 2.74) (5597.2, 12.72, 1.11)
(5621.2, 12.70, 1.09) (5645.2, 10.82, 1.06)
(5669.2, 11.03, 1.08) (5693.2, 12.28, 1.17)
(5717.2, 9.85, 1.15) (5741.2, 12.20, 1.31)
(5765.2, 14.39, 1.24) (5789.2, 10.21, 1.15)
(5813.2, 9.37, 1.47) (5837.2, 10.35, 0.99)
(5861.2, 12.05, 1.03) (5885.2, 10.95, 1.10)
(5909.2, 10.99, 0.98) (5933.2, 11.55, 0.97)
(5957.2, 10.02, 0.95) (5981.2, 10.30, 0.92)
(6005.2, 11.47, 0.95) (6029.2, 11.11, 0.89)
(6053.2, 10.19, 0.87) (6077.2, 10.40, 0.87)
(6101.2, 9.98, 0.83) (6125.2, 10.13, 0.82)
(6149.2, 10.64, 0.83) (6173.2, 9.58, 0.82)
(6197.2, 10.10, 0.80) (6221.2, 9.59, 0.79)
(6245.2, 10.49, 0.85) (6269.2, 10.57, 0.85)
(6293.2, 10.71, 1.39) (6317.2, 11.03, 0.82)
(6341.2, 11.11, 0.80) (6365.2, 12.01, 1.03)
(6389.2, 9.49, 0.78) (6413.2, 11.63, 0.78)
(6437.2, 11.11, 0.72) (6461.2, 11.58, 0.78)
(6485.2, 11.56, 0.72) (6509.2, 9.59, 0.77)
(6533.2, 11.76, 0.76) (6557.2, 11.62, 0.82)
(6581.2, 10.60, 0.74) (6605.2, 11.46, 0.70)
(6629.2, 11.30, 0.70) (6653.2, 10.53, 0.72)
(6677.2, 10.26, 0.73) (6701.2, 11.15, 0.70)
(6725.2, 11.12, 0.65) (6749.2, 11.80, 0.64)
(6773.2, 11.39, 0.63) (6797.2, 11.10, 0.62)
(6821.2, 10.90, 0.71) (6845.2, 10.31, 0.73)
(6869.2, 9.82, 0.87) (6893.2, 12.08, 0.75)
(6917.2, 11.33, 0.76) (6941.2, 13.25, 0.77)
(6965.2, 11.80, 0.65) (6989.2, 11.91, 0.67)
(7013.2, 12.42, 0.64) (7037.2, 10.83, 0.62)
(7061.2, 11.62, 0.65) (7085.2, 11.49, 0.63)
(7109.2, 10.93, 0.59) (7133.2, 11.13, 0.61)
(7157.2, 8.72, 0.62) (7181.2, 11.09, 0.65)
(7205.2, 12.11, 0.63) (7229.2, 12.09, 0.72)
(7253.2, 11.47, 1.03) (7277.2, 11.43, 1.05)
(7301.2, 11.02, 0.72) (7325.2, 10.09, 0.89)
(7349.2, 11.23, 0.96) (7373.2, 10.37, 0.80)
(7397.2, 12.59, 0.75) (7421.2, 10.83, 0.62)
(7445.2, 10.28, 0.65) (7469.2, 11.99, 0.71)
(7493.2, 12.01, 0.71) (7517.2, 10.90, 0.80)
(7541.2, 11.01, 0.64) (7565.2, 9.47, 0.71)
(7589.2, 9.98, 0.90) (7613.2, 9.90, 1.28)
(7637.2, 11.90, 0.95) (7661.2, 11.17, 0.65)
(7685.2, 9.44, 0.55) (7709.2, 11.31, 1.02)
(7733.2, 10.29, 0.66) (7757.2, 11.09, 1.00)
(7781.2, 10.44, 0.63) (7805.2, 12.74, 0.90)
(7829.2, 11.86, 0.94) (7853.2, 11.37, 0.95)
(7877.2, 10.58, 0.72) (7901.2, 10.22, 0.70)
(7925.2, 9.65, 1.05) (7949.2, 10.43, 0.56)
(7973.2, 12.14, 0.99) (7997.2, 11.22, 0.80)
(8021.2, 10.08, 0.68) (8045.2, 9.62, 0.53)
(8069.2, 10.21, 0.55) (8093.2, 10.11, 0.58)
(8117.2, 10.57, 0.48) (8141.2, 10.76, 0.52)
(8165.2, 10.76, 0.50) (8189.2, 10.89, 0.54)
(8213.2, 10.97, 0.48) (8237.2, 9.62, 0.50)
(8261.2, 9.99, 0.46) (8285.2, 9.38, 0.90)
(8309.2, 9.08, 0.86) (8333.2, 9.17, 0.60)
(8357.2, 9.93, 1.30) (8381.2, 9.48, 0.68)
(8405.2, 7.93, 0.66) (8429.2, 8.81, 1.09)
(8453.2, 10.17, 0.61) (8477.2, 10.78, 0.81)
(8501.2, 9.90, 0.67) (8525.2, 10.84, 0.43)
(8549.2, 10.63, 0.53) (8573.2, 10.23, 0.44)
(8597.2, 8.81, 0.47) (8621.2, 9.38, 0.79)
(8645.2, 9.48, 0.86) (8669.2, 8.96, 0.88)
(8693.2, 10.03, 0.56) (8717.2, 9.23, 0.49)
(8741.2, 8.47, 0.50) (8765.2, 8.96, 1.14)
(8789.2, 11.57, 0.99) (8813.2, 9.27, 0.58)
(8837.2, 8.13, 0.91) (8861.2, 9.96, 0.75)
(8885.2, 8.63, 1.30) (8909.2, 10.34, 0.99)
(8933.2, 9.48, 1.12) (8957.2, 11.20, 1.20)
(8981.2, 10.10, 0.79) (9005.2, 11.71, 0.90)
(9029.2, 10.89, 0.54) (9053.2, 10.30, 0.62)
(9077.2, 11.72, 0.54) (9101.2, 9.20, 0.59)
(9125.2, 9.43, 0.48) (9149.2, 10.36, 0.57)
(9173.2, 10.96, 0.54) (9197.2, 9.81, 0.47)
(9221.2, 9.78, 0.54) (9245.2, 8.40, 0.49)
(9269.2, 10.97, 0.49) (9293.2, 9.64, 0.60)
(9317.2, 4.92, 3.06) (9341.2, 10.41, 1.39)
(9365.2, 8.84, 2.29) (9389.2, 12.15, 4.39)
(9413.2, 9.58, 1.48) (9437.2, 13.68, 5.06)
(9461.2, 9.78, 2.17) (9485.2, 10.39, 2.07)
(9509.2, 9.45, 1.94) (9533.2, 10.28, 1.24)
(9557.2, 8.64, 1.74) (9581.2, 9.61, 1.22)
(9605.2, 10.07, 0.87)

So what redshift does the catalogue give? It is 0.21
